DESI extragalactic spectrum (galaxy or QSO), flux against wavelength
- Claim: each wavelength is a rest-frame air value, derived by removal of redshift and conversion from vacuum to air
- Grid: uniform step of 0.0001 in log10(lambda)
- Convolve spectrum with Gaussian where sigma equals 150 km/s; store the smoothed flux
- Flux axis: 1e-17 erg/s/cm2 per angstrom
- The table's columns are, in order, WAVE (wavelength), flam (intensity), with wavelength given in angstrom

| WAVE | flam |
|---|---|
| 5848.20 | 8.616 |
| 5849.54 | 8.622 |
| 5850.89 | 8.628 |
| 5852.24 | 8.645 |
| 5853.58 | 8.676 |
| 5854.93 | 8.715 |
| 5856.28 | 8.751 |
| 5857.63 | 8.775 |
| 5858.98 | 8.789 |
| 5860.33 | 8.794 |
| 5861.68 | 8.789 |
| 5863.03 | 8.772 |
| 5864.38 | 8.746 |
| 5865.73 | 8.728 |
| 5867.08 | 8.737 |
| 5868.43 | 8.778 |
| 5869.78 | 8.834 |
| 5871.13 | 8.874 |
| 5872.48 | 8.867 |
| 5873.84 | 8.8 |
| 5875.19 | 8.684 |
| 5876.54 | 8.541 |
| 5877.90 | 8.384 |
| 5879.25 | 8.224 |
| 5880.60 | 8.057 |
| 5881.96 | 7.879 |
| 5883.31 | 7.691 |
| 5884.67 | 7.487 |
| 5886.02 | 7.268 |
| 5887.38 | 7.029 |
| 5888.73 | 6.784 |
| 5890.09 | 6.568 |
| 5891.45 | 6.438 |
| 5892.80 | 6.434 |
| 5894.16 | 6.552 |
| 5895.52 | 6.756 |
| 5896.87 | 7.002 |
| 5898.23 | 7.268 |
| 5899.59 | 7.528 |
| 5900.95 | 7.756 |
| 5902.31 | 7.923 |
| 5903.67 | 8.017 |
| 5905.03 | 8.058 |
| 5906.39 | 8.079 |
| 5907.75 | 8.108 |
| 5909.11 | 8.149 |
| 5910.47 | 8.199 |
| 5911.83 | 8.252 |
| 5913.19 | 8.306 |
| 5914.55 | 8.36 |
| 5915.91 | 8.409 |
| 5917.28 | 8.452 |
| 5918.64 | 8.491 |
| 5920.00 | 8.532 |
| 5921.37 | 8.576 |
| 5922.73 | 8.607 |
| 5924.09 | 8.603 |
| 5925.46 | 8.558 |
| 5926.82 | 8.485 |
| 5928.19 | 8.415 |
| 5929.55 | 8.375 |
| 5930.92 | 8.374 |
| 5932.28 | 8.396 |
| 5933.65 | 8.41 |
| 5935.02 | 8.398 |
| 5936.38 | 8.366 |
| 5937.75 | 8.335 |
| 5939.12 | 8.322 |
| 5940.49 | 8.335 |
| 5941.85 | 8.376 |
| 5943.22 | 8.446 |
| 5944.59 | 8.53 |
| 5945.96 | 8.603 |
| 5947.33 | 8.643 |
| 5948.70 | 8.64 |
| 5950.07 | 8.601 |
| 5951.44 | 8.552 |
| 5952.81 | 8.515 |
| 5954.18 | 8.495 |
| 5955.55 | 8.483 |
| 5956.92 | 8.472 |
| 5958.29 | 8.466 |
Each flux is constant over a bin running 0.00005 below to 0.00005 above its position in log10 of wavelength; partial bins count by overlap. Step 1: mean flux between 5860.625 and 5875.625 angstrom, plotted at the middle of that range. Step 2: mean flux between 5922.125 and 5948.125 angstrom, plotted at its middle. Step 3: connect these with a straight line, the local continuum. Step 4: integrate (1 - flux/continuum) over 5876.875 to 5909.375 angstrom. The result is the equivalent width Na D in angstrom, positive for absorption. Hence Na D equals 4.4 angstrom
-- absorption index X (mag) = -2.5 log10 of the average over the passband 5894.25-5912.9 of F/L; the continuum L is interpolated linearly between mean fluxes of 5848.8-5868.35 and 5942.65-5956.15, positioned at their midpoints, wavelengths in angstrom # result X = 0.12 mag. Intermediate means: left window 8.73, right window 8.55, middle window 7.75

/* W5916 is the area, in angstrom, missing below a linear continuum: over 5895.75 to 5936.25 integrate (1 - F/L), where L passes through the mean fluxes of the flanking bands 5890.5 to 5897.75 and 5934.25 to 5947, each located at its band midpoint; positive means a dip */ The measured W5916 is -3.9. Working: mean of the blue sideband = 6.65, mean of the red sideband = 8.42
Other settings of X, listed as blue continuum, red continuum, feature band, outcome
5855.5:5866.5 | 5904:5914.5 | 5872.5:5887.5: 0.06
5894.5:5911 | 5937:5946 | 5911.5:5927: -0.06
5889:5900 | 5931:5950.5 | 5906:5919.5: -0.12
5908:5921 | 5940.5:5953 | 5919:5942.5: 0.00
